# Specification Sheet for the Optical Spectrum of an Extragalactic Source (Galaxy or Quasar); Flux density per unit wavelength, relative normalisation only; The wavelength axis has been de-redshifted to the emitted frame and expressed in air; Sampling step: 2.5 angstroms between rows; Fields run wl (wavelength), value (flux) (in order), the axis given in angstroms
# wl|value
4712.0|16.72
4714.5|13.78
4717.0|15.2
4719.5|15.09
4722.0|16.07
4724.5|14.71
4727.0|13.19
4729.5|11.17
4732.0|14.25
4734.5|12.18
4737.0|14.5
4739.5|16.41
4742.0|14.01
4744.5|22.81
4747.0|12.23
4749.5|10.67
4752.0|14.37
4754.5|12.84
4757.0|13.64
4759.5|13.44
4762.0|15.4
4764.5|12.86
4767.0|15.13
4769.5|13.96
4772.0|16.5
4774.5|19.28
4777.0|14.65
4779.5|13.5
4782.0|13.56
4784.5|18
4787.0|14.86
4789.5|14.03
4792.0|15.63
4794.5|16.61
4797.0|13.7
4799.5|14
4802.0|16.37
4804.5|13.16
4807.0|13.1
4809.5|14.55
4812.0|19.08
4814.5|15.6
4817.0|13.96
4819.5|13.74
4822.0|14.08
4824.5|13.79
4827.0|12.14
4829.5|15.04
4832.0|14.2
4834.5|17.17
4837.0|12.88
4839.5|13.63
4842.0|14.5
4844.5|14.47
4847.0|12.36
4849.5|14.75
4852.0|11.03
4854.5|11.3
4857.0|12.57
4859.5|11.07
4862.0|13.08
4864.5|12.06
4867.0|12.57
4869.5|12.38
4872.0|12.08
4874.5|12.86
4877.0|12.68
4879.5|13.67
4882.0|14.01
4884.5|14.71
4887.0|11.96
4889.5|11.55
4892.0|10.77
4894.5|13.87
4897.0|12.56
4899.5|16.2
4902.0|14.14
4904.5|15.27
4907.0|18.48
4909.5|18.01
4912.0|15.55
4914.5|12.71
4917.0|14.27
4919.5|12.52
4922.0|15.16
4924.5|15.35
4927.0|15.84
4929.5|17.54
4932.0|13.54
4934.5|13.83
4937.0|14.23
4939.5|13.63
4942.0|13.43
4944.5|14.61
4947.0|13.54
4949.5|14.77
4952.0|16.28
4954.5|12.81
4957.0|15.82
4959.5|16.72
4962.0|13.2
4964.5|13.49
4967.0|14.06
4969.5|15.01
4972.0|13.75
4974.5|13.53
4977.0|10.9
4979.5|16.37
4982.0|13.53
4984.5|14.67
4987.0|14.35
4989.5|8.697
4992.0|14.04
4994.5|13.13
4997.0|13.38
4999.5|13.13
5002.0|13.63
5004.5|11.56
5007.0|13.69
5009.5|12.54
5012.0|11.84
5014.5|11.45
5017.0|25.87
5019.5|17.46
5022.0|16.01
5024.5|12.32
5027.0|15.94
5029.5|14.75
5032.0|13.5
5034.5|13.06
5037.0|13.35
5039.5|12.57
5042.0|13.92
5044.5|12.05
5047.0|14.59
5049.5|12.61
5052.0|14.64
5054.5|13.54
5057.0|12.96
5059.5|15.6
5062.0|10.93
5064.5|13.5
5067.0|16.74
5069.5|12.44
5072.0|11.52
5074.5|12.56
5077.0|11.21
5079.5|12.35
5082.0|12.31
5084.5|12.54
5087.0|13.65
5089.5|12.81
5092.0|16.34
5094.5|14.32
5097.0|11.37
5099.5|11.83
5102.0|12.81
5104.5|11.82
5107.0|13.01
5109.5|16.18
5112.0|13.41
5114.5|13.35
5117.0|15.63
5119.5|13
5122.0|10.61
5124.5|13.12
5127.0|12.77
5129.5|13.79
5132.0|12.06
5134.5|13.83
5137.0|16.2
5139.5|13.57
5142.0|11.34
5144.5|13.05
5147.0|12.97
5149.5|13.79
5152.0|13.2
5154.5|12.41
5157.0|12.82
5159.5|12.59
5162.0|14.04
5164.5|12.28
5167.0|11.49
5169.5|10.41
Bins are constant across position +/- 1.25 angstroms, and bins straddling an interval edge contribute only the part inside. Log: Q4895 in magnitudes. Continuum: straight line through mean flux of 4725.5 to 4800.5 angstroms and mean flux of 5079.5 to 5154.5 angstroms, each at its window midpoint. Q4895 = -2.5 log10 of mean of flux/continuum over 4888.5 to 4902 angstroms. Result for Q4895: 0.08 mag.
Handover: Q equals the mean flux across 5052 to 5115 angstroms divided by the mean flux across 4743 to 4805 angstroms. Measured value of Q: 0.89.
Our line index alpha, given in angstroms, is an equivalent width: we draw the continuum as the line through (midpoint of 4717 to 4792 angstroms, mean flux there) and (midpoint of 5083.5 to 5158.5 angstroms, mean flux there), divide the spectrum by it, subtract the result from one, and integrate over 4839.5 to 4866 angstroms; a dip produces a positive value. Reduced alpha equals 2.8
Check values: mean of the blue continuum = 14.6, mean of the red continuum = 13.3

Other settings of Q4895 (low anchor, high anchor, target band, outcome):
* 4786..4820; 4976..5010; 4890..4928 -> -0.055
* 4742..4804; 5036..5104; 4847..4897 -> 0.140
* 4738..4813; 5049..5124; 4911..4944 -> -0.026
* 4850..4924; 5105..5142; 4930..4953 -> -0.065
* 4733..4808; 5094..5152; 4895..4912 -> -0.112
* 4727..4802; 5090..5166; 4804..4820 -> -0.031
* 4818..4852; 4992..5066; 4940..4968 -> -0.037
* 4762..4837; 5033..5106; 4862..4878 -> 0.156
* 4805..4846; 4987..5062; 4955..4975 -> -0.031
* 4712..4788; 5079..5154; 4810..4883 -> 0.057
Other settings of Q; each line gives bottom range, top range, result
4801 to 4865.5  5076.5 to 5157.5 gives 0.95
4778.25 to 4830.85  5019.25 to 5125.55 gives 0.91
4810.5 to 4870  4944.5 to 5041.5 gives 1.03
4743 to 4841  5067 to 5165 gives 0.89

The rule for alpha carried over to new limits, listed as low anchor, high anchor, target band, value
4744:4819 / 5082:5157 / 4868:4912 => 1.34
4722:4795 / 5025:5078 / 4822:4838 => 0.14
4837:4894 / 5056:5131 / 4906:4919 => -2.77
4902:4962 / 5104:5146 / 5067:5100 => 1.95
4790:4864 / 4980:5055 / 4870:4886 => 0.83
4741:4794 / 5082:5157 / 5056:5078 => 0.67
